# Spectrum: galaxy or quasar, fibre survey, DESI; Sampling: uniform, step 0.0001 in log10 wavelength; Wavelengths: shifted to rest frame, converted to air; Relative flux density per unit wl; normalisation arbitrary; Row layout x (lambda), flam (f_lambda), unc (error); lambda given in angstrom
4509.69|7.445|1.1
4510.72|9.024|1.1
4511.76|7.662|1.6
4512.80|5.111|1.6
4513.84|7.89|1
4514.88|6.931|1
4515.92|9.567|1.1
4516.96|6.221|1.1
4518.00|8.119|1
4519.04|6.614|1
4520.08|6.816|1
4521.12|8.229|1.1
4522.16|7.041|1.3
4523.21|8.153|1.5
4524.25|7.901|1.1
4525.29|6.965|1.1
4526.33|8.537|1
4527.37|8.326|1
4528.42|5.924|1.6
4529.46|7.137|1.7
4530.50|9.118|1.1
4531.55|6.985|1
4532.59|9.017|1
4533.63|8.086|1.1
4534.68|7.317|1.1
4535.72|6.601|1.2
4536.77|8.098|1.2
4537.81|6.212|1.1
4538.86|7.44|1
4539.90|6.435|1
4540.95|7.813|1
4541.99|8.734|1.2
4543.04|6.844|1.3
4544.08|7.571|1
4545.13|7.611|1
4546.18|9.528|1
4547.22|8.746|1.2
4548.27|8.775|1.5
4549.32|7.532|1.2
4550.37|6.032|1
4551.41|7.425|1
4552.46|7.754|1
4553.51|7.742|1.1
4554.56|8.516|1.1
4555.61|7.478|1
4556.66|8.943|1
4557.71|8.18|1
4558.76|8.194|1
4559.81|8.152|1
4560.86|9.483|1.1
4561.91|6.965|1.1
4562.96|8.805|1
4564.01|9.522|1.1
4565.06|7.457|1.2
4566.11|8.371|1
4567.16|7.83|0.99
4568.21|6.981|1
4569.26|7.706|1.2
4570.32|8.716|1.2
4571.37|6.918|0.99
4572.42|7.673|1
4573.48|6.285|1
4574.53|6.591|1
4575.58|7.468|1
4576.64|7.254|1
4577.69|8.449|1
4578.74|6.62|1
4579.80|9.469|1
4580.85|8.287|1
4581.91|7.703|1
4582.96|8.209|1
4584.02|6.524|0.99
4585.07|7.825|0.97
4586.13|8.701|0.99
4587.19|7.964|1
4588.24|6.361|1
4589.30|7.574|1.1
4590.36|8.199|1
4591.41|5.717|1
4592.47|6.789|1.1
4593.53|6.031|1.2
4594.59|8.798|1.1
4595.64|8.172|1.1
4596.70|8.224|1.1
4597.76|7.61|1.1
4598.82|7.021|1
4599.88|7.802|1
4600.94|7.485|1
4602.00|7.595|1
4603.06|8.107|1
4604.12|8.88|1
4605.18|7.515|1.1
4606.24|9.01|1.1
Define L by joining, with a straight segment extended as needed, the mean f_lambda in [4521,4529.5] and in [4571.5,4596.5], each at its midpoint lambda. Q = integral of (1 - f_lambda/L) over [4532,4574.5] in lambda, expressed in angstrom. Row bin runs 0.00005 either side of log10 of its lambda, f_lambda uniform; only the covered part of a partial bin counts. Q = -1.58 angstrom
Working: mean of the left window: 7.57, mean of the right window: 7.51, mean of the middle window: 7.82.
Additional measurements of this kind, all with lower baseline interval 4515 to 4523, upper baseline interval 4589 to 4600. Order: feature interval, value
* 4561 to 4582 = -0.93 angstrom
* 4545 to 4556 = -0.68 angstrom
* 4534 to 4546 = 0.13 angstrom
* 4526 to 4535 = -0.40 angstrom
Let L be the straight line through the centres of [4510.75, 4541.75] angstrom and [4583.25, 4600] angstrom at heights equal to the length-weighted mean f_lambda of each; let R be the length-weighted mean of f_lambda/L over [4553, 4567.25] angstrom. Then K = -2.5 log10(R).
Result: -0.11 mag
